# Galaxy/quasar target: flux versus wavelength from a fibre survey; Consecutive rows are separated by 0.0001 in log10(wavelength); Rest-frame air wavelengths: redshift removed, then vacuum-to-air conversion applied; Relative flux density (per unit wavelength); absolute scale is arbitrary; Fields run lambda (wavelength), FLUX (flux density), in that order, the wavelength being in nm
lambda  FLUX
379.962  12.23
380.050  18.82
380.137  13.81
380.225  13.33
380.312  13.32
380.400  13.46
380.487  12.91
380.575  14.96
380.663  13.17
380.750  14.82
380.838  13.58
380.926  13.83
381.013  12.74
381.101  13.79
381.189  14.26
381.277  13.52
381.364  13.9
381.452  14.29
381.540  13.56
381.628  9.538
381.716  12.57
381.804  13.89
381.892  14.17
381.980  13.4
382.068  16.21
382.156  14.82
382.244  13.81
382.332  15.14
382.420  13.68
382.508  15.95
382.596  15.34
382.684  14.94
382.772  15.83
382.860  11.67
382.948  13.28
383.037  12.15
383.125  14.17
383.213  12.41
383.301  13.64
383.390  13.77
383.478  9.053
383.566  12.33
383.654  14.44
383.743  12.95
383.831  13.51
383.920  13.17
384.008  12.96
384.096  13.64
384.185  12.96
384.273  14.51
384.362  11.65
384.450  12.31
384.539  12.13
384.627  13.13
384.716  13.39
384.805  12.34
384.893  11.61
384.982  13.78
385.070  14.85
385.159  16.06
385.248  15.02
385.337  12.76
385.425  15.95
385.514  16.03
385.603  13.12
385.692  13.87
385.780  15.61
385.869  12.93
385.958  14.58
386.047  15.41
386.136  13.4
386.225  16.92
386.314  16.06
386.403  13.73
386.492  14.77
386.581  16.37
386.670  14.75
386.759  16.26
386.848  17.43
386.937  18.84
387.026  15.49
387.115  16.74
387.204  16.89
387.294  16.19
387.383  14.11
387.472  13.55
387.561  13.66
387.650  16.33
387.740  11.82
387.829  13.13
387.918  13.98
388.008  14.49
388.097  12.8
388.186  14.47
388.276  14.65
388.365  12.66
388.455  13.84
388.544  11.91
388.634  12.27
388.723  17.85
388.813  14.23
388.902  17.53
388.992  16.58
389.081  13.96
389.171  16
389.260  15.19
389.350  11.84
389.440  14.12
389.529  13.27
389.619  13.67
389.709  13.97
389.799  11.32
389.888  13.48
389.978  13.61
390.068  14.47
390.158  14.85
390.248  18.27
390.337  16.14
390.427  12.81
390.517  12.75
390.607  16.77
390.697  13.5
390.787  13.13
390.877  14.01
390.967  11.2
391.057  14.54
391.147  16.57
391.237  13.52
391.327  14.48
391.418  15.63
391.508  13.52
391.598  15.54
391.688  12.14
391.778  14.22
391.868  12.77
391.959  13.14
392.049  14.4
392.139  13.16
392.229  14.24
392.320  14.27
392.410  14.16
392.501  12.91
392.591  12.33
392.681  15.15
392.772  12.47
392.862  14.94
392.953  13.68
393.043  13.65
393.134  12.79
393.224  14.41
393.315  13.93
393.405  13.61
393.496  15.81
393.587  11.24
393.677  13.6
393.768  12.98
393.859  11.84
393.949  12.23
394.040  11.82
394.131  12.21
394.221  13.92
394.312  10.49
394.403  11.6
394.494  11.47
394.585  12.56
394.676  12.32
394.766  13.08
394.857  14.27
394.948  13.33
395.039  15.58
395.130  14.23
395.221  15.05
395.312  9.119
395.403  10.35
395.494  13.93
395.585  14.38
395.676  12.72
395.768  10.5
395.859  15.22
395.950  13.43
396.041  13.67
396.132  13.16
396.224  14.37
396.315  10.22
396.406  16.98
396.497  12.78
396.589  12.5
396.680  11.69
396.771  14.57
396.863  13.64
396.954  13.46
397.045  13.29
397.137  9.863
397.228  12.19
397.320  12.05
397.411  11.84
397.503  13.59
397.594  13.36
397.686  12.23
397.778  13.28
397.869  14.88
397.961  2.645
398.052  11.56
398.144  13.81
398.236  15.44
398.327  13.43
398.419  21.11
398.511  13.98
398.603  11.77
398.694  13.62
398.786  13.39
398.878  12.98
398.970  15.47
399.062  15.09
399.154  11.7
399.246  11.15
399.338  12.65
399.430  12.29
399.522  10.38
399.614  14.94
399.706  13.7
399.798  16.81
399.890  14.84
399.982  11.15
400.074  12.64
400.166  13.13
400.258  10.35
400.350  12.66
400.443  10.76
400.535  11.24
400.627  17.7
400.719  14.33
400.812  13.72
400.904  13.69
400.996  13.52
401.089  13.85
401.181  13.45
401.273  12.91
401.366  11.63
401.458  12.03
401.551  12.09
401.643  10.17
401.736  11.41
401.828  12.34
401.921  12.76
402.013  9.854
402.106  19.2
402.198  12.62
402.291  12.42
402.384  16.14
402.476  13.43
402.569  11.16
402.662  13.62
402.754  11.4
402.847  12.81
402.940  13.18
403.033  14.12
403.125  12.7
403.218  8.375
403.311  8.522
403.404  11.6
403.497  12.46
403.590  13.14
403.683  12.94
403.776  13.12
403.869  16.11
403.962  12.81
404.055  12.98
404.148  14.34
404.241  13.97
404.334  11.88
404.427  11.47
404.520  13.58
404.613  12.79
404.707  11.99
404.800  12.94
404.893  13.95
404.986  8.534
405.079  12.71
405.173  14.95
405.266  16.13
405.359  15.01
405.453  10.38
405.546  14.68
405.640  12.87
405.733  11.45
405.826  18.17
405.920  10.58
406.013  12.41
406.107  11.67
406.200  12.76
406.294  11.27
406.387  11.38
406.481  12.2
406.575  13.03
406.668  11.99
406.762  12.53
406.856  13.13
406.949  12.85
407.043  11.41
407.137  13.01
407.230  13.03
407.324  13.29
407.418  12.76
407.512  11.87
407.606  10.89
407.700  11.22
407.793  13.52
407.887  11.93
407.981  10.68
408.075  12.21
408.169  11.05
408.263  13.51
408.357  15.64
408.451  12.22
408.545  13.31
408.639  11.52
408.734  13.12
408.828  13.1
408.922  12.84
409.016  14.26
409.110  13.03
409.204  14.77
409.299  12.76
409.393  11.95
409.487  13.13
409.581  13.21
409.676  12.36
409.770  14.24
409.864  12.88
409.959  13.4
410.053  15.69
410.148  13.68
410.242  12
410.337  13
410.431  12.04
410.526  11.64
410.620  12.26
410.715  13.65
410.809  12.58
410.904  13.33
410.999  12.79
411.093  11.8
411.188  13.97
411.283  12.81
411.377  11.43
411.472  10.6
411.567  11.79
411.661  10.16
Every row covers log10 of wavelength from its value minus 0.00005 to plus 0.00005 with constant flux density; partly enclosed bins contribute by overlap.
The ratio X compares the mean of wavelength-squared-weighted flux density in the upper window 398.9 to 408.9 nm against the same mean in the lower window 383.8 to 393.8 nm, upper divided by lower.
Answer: 0.97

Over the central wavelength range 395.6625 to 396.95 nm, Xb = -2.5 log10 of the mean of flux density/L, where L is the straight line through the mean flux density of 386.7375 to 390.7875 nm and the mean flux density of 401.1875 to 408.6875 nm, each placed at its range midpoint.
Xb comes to 0.03 mag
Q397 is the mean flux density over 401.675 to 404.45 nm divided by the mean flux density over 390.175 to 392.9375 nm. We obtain 0.91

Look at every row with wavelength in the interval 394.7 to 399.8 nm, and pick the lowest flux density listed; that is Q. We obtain 2.645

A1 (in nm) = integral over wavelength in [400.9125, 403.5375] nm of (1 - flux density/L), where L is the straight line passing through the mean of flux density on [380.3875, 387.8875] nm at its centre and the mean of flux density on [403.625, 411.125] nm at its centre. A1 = 0.12 nm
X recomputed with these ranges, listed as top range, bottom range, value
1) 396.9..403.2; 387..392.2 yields 0.96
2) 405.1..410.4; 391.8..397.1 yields 1.04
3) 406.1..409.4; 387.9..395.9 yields 1.00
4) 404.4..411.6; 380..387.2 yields 1.02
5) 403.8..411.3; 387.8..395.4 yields 1.02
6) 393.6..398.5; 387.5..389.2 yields 0.94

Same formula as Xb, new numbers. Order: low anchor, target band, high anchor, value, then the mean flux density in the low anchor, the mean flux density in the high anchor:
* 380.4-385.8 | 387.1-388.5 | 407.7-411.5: -0.06 mag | 13.6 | 12.8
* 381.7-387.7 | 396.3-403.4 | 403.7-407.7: 0.03 mag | 14.2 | 12.8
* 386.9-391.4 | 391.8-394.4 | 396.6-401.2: 0.05 mag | 14.4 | 13.1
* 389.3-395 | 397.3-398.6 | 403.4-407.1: 0.02 mag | 13.6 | 12.9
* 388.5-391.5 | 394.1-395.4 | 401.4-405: 0.08 mag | 14.3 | 12.6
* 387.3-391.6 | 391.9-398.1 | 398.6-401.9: 0.05 mag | 14.2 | 12.9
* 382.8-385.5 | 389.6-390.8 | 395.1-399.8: -0.09 mag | 13.2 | 13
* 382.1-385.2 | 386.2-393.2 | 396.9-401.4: -0.08 mag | 13.5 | 13.1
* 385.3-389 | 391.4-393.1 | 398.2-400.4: 0.04 mag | 14.8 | 13.5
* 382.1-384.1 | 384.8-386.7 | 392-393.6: -0.07 mag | 13.6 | 13.8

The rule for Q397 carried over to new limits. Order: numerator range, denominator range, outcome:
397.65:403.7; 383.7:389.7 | 0.90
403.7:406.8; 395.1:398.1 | 1.02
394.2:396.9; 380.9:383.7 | 0.96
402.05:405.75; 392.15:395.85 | 0.99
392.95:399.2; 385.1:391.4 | 0.89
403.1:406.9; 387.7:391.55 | 0.89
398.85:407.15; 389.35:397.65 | 0.96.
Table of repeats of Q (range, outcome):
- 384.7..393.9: 11.2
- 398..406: 8.375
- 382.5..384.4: 9.053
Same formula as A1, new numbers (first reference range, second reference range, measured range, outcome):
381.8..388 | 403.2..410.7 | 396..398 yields 0.123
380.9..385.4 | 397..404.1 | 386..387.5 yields -0.262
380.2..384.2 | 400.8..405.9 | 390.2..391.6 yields -0.125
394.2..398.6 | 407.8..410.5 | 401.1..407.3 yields 0.123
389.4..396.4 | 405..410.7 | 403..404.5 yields 0.054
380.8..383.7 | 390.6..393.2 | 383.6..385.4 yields 0.039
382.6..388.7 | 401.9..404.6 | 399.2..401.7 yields 0.034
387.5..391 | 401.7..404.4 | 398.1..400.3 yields -0.067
